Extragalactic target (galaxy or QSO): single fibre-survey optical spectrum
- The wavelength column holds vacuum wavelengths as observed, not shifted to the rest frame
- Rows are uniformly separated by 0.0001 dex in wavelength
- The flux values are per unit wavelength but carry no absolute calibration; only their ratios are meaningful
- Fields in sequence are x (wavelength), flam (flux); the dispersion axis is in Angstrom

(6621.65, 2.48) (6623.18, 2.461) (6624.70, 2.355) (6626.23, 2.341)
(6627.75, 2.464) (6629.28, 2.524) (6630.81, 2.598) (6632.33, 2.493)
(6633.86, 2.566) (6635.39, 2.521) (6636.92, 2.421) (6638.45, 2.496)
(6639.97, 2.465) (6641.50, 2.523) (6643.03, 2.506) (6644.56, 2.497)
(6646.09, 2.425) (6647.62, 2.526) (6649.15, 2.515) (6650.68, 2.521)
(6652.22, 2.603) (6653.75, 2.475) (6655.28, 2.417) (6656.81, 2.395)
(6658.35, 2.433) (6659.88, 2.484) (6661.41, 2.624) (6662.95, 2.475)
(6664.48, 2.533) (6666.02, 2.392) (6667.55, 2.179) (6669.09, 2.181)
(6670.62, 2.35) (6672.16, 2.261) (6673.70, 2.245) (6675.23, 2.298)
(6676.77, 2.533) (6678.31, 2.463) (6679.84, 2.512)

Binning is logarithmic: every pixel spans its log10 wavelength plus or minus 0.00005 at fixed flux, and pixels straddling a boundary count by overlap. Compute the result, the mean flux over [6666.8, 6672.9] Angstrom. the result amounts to 2.24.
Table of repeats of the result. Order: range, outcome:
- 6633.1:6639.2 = 2.5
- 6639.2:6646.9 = 2.49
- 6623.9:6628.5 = 2.39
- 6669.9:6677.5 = 2.34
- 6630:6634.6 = 2.55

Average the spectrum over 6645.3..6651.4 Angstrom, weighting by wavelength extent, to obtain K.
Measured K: 2.5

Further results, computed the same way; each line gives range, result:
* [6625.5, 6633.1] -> 2.49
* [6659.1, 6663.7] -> 2.53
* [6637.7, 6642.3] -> 2.5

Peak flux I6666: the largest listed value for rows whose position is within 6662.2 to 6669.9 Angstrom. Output 2.533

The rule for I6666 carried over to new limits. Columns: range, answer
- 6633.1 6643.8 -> 2.566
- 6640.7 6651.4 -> 2.526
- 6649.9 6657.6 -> 2.603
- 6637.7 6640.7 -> 2.496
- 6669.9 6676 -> 2.35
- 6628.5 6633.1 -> 2.598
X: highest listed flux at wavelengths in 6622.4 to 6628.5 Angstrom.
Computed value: 2.464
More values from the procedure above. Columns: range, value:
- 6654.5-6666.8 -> 2.624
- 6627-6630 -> 2.524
